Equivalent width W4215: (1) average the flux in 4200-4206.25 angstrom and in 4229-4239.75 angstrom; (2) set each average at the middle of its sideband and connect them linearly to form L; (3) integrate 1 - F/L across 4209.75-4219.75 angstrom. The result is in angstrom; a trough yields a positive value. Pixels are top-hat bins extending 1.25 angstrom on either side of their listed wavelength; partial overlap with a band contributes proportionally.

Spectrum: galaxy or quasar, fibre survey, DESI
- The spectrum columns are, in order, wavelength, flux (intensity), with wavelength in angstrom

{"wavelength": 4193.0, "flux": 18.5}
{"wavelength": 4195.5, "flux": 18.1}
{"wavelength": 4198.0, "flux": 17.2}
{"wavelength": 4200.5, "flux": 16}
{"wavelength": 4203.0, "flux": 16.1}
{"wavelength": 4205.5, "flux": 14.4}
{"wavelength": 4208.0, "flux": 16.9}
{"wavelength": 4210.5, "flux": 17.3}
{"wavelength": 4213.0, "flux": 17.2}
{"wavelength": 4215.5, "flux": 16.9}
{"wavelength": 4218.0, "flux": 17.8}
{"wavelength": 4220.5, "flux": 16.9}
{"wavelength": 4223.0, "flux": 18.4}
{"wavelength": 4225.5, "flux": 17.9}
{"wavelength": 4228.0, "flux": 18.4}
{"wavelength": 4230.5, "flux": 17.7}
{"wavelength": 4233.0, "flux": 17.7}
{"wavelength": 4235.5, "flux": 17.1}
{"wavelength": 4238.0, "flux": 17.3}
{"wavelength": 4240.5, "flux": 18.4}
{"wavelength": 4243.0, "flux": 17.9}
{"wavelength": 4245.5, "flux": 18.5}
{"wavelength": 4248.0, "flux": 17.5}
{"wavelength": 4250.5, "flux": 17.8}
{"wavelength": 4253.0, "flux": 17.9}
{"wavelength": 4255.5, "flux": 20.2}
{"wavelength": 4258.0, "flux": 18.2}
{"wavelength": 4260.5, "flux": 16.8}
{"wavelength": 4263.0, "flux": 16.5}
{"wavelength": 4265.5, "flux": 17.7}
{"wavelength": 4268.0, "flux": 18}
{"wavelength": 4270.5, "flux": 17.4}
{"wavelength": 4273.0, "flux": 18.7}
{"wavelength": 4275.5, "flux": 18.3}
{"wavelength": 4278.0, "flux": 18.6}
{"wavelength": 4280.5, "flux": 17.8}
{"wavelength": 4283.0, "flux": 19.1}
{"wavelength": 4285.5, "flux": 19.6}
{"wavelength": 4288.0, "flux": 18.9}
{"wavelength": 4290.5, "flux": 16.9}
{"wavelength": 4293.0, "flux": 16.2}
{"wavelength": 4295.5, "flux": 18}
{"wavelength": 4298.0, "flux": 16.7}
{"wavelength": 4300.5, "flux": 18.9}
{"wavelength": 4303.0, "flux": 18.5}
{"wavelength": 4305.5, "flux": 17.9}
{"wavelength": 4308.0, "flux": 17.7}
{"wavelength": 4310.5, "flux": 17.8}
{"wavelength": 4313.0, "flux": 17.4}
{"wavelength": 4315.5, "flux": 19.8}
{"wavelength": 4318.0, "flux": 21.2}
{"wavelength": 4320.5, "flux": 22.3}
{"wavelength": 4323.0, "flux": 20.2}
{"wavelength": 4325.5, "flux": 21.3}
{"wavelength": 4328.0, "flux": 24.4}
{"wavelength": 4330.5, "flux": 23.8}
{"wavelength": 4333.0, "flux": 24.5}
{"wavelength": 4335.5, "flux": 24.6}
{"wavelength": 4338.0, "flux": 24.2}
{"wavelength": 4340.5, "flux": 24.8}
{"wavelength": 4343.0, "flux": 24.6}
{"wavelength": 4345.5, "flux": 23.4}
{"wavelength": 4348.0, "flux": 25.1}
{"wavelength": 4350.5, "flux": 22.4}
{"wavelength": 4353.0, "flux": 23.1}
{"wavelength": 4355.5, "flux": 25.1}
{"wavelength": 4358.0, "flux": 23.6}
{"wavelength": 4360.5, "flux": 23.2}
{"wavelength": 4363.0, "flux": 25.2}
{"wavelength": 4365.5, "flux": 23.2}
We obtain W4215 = -0.6 angstrom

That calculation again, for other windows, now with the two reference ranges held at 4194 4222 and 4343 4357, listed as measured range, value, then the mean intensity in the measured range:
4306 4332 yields 2.1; 20.5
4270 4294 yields 2.7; 18.2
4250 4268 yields 1.4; 17.9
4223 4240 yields 0.2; 17.8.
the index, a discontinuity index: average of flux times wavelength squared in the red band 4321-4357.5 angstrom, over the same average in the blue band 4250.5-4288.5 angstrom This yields 1.34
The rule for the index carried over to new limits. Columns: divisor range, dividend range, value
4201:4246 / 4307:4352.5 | 1.35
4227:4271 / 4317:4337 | 1.33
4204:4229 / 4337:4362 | 1.48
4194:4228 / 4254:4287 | 1.10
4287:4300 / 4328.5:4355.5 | 1.42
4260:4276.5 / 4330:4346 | 1.42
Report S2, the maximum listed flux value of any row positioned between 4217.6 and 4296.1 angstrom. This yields 20.2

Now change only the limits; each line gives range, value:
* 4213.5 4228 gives 18.4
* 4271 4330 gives 24.4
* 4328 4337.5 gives 24.6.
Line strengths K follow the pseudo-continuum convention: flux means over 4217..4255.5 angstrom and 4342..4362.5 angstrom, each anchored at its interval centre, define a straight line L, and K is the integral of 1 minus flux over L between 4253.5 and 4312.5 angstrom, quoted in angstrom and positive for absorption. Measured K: 6.5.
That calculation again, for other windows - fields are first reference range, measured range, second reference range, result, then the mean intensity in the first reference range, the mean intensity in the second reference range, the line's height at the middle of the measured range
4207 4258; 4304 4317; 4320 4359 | 2.3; 17.8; 23.6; 22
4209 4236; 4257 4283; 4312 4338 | 2.4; 17.6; 22.1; 19.7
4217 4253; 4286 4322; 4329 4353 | 5.7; 17.8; 24.1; 21.9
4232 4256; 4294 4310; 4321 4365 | 2.6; 18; 23.7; 21.3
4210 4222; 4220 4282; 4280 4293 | -0.6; 17.2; 18.3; 17.8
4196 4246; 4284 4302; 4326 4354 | 2.9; 17.3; 24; 21.4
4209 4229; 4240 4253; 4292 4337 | 0.2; 17.6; 20.1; 18.3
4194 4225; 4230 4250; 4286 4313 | -0.6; 17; 17.8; 17.2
